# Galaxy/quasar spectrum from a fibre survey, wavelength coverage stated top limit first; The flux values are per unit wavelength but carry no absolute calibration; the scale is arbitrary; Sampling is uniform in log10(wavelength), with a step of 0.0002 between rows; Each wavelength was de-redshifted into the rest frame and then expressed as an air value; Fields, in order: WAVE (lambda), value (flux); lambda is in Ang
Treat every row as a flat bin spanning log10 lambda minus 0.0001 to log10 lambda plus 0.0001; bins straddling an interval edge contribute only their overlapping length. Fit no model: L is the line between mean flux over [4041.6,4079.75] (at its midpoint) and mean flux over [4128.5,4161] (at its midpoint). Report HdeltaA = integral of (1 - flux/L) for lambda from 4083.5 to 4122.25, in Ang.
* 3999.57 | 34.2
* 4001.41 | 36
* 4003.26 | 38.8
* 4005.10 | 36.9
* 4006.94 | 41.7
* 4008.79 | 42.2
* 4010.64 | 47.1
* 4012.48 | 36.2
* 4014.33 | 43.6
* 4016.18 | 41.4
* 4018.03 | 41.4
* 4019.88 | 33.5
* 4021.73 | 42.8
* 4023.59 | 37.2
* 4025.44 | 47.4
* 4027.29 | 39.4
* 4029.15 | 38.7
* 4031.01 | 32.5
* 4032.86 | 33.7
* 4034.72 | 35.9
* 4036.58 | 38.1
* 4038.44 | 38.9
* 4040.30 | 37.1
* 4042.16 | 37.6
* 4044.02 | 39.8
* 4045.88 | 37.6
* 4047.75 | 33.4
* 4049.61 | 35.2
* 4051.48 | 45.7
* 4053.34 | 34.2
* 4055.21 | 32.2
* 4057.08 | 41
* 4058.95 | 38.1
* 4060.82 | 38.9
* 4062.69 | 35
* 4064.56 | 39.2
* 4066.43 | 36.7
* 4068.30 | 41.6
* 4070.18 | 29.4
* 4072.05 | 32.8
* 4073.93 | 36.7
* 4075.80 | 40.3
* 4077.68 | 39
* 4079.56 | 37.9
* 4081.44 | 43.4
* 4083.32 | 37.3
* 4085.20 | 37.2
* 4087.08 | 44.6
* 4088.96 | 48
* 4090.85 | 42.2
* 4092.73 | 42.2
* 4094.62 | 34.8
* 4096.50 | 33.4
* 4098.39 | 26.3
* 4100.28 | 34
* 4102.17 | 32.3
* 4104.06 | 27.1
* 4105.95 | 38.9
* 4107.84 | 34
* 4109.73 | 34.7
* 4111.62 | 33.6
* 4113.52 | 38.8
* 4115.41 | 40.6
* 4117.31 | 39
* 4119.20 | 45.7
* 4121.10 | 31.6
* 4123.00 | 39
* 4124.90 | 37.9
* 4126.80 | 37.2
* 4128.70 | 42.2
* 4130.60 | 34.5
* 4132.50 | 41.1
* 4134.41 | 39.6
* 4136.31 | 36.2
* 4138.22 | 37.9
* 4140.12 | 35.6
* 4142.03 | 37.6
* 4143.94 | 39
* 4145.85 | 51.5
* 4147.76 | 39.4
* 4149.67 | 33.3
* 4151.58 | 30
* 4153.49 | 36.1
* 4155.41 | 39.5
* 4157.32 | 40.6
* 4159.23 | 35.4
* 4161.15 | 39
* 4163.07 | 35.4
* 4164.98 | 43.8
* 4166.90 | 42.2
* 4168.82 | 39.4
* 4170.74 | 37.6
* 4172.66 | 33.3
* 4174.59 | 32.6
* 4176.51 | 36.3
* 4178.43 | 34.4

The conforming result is 0.7 Ang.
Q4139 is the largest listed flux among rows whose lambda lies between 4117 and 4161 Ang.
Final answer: 51.5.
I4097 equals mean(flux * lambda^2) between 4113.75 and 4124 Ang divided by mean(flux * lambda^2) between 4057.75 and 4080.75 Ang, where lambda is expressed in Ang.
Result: 1.08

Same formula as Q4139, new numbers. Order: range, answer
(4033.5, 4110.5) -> 48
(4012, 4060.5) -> 47.4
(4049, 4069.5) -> 45.7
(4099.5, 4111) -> 38.9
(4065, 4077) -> 41.6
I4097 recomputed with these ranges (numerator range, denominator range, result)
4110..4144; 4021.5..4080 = 1.05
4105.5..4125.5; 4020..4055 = 1.03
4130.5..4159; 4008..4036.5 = 1.03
